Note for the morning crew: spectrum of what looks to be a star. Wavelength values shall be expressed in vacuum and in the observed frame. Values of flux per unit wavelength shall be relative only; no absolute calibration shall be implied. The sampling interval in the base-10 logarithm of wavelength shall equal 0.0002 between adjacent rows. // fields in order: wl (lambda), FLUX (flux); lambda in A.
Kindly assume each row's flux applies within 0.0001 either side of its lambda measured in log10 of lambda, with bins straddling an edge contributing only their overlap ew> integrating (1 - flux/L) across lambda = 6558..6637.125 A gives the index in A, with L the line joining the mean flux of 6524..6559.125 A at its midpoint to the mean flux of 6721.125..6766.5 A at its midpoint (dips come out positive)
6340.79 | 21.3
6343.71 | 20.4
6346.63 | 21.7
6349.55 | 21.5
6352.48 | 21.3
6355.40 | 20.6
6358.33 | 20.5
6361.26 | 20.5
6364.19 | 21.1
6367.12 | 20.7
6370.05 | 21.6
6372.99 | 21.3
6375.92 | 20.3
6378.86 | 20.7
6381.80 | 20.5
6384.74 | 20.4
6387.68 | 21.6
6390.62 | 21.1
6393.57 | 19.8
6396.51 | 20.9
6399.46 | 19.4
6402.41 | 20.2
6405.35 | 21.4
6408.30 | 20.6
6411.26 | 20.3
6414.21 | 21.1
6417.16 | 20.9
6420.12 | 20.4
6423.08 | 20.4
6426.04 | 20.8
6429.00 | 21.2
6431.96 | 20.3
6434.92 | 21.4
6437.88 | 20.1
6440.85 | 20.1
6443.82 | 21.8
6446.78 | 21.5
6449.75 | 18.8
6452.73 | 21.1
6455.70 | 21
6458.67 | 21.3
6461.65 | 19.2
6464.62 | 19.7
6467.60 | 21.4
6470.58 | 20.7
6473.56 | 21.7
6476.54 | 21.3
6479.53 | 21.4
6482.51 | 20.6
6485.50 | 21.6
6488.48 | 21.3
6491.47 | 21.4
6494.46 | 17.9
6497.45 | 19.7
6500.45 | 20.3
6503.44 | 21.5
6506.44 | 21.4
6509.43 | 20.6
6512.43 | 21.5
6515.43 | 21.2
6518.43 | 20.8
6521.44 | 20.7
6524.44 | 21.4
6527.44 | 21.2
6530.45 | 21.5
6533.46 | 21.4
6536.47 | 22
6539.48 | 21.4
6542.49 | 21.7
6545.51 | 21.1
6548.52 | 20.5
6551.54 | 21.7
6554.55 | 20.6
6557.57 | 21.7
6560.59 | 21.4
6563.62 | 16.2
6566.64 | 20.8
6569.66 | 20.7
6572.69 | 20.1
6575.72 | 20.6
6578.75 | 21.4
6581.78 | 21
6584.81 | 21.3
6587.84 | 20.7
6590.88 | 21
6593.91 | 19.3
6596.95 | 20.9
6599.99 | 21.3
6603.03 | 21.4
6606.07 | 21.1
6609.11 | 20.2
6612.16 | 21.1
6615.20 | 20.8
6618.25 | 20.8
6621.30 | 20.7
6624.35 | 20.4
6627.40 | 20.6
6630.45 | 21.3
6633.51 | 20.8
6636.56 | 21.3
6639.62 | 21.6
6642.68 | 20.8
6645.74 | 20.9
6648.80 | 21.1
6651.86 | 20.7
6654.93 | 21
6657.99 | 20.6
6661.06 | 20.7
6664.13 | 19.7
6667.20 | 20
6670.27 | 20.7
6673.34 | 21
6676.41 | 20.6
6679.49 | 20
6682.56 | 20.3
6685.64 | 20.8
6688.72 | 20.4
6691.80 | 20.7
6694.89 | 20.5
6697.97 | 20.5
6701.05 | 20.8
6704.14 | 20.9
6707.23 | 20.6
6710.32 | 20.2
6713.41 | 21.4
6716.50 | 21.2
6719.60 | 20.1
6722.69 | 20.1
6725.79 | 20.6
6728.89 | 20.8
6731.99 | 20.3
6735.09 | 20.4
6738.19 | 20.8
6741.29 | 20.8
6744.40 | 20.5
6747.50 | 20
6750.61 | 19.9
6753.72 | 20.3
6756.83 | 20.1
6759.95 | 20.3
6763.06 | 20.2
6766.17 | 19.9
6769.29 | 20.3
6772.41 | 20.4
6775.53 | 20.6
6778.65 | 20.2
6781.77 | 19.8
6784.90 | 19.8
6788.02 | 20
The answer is 1.5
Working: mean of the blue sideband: 21.4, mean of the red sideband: 20.3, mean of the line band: 20.7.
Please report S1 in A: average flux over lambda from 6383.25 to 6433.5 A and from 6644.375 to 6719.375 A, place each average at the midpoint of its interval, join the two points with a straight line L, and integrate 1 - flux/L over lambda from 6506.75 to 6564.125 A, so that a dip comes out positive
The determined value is -1.2 A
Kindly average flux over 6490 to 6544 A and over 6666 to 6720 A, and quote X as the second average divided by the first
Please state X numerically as 1.0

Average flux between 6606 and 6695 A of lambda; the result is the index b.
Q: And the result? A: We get 20.7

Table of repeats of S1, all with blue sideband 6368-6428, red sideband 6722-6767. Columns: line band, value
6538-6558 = -0.7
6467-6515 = -0.7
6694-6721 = -0.4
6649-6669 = -0.1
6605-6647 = -0.9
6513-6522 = -0.2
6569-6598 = -0.3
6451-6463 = 0.0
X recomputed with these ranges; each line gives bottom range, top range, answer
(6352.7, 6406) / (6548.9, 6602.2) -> 1.00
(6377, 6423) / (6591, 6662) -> 1.01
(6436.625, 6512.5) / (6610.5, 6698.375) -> 1.00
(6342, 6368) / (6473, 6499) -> 0.99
